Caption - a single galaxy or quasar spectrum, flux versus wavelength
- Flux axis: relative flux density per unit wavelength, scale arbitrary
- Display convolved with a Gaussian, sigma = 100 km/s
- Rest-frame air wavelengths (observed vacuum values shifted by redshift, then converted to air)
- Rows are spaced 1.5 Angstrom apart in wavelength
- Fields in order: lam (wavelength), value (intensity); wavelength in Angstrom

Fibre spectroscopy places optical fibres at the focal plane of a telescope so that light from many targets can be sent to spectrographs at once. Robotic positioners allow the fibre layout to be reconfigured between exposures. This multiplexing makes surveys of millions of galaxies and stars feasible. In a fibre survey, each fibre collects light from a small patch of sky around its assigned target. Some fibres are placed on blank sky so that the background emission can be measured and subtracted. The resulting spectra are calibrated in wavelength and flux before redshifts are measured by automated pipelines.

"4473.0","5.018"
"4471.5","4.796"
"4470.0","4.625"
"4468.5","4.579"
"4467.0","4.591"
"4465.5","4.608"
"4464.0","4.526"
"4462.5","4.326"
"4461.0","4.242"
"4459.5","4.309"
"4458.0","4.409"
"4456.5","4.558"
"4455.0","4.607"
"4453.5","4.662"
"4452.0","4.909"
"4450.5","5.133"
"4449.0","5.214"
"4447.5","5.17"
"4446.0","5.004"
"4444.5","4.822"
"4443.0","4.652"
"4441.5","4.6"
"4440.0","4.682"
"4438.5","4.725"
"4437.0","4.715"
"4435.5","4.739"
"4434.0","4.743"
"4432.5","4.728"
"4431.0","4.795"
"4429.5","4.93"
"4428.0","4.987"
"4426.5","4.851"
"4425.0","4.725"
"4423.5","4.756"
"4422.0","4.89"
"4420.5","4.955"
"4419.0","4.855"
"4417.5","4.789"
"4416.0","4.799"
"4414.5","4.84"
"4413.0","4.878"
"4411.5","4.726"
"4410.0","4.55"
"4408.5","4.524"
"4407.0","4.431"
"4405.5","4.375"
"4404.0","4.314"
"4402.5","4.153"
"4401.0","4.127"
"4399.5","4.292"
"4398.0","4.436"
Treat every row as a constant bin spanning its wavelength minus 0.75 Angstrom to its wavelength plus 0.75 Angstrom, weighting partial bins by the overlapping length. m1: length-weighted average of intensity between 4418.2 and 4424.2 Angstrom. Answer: 4.86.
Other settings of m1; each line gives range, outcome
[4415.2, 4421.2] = 4.85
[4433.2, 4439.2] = 4.73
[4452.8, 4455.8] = 4.63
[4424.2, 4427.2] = 4.79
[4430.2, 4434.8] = 4.76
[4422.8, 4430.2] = 4.85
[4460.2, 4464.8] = 4.37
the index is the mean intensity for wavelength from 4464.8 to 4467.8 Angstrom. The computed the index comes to 4.6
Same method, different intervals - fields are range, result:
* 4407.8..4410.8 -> 4.54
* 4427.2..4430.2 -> 4.96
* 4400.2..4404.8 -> 4.2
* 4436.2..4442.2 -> 4.68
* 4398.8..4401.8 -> 4.21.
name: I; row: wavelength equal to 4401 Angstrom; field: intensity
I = 4.127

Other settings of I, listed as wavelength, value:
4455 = 4.607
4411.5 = 4.726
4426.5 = 4.851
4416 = 4.799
